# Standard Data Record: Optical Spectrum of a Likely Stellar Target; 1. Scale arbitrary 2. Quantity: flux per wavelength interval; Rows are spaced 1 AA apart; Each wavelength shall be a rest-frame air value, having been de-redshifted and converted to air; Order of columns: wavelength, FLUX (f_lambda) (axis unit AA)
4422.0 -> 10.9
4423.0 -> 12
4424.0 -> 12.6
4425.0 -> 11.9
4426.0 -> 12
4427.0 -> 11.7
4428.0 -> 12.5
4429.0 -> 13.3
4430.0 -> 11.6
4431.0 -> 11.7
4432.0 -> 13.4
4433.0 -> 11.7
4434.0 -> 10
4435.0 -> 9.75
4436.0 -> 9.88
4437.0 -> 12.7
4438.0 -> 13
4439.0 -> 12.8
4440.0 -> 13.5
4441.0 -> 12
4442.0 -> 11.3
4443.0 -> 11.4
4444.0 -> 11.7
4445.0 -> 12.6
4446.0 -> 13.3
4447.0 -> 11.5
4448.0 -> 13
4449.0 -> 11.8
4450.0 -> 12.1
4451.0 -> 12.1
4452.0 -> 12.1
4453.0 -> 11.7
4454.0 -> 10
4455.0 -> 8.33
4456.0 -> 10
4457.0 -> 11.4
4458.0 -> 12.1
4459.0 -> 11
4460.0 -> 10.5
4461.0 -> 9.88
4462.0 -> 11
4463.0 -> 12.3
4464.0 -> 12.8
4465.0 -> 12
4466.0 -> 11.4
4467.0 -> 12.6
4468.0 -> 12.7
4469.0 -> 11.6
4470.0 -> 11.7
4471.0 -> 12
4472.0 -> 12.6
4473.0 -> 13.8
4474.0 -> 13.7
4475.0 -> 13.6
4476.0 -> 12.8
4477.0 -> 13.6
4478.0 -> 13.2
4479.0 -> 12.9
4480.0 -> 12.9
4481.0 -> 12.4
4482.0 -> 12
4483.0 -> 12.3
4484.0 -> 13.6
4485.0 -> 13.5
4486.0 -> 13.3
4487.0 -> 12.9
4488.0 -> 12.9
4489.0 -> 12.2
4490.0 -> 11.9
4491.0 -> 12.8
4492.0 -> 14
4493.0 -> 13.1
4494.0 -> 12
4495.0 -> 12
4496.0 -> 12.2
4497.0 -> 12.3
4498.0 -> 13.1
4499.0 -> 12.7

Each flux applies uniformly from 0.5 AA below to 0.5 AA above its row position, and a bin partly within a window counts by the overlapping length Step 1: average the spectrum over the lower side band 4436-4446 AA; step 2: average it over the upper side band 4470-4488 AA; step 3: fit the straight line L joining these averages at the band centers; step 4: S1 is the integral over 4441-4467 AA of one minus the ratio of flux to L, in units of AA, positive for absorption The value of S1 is 2.0 AA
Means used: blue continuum 12.3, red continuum 13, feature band 11.5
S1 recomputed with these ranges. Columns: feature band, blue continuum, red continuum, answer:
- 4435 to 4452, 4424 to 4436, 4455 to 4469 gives -0.7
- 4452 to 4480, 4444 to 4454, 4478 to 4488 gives 1.3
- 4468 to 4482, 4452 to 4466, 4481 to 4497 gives -1.0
